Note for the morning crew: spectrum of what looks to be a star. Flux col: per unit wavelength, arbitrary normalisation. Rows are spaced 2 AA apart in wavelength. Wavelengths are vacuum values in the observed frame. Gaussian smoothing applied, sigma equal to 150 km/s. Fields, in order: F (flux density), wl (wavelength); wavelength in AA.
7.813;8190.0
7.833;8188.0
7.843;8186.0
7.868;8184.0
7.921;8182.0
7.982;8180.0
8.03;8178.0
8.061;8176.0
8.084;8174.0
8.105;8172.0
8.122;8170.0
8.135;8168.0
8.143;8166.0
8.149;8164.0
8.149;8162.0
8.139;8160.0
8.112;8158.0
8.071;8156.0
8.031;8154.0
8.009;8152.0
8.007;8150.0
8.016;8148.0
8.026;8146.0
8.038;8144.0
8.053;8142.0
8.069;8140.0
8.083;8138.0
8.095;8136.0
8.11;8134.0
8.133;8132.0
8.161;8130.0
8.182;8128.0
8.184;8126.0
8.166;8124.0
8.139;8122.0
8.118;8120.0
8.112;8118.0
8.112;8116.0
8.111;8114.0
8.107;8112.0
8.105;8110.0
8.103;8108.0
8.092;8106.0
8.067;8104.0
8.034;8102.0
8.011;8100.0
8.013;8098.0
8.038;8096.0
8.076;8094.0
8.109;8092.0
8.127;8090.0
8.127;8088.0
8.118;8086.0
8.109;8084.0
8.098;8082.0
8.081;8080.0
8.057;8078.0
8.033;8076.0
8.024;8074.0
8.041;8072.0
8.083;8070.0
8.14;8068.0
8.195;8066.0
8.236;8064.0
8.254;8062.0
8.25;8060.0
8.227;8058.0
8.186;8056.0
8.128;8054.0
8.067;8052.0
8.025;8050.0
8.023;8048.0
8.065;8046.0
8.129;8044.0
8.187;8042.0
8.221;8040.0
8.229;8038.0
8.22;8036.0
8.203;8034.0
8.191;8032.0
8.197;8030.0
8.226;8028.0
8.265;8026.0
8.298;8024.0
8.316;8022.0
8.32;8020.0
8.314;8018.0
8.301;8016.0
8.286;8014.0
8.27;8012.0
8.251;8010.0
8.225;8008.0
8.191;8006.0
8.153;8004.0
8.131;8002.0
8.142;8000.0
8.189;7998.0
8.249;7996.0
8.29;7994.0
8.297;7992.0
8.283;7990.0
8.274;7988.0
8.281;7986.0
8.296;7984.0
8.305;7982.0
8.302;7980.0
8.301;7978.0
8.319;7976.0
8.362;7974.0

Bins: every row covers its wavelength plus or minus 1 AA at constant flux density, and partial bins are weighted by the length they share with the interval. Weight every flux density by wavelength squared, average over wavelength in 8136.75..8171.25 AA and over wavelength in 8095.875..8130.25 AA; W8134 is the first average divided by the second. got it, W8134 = 1.0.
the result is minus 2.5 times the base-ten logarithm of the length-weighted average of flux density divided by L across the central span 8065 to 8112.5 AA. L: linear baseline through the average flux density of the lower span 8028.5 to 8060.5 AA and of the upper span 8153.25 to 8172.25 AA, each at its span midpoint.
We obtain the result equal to 0.01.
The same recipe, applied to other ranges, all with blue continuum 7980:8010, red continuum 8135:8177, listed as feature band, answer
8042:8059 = 0.010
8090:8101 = 0.011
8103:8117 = 0.004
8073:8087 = 0.011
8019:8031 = -0.008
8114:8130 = -0.004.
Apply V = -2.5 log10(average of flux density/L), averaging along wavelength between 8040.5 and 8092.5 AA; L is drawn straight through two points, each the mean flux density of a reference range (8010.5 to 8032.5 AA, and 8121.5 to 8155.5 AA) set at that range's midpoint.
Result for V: 0.01 mag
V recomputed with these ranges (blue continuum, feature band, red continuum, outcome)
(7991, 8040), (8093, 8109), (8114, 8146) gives 0.01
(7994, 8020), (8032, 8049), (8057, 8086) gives 0.00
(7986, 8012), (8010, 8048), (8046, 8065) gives -0.01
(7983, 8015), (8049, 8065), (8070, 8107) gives -0.01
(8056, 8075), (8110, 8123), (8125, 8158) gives 0.00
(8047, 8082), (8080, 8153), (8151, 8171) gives 0.00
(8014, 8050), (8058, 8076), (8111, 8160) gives 0.00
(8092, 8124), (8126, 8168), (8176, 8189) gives -0.01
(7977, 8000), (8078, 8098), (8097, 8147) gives 0.01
